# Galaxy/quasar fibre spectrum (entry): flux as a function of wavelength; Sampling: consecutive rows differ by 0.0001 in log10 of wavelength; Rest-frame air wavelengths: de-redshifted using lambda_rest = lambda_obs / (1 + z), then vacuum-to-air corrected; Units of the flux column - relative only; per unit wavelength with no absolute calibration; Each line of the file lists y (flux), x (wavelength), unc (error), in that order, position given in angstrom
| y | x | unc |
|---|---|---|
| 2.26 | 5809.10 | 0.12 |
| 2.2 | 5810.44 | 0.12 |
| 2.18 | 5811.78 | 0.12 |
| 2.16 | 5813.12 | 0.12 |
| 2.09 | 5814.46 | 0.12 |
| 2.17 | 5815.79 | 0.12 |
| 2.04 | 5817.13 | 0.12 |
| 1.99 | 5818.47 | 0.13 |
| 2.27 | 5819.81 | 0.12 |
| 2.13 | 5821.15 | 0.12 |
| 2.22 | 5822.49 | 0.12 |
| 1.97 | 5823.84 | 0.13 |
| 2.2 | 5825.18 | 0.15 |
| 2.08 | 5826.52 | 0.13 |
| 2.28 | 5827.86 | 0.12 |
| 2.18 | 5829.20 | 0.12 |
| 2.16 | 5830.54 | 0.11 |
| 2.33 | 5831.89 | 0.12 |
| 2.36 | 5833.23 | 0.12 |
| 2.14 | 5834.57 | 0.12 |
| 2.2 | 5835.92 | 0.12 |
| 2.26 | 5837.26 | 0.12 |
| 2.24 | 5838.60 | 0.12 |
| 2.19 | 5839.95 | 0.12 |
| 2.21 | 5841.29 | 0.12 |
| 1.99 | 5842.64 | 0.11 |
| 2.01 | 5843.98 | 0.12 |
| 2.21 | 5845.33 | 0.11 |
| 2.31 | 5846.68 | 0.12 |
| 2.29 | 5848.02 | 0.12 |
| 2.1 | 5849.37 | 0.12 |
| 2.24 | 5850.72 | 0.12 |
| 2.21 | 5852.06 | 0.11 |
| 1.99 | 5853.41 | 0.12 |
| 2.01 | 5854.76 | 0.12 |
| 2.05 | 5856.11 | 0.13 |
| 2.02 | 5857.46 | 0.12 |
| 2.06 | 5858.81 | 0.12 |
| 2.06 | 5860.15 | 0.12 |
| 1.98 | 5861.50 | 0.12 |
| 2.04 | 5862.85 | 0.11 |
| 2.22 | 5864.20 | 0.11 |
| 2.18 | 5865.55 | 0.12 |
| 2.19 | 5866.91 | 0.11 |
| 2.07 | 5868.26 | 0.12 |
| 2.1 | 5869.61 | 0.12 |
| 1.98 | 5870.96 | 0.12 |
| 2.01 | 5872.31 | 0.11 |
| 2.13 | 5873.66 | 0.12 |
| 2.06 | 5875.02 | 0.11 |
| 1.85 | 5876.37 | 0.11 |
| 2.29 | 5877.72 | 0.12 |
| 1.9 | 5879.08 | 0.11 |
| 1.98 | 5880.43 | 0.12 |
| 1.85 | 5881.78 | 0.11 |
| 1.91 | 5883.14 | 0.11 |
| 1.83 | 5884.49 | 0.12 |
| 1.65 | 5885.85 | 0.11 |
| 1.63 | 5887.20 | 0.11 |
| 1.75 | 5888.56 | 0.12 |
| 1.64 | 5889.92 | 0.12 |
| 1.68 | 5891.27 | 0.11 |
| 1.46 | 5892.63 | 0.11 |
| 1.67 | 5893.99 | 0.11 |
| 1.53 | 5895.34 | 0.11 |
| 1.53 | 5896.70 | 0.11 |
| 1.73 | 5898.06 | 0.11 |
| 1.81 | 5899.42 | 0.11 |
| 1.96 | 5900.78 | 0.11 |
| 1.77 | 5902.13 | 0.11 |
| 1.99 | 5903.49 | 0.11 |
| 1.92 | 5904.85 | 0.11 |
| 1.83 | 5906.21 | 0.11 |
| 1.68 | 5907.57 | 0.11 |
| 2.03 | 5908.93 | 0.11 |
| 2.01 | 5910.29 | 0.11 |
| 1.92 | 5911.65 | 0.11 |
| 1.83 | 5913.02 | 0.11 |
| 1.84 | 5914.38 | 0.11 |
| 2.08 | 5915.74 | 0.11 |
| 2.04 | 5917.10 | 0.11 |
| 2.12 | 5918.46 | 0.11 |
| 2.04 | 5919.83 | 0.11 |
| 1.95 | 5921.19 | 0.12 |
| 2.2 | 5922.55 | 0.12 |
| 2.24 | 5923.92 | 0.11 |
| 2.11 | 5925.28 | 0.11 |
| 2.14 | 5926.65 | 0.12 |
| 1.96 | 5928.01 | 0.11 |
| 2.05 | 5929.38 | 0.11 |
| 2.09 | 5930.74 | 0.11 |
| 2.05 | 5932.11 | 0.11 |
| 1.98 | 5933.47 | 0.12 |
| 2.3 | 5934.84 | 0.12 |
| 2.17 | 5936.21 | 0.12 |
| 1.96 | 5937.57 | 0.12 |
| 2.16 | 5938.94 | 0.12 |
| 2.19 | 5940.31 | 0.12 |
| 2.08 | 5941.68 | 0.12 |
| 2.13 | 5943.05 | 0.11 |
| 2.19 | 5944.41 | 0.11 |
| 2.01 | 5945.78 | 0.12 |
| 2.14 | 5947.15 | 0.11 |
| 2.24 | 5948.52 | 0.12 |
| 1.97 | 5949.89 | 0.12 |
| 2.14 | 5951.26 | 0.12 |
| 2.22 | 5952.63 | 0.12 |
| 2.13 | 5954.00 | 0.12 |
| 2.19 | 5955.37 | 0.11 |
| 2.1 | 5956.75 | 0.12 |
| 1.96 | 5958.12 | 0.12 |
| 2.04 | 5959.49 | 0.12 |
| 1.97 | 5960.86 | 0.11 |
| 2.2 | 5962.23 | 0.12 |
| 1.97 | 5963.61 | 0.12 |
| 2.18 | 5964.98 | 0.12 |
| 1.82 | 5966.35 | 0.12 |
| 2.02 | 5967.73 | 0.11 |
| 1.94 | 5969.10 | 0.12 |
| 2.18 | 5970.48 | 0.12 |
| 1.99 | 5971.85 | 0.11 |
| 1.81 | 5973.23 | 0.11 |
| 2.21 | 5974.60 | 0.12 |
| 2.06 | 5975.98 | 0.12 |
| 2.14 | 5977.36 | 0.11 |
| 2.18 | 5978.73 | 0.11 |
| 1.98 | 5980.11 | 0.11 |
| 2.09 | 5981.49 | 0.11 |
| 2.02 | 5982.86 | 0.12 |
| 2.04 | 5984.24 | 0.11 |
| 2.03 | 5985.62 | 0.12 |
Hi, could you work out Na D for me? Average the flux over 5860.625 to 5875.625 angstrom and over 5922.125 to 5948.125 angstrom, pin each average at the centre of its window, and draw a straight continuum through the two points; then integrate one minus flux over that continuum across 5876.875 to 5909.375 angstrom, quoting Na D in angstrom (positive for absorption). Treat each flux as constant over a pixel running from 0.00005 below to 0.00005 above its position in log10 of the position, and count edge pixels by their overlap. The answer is 4.73 angstrom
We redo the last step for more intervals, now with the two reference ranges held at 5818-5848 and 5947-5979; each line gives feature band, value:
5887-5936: 4.7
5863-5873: 0.2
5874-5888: 1.6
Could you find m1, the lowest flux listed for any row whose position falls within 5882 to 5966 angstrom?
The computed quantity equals 1.46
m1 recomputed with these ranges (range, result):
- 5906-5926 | 1.68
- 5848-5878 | 1.85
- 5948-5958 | 1.97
